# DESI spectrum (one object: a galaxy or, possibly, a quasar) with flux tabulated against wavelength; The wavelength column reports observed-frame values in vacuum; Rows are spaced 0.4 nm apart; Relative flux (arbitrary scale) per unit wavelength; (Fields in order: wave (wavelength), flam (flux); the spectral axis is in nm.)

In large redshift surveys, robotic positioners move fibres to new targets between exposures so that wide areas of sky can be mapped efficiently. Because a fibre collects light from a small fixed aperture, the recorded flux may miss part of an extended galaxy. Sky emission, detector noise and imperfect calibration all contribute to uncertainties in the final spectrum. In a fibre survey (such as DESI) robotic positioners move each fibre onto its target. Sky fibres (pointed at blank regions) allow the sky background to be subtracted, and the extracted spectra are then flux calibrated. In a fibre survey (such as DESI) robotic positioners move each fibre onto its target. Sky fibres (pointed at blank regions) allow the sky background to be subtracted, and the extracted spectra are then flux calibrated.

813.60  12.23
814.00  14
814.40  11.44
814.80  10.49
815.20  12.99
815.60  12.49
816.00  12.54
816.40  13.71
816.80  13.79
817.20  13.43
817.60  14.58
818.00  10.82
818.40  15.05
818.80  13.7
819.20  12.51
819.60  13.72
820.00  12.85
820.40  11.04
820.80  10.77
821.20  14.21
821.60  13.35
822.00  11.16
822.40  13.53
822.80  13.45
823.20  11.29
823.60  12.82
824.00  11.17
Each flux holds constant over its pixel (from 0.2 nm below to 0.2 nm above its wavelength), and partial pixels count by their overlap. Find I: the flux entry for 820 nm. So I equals 12.85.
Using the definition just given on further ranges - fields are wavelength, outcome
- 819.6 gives 13.72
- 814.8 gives 10.49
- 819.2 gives 12.51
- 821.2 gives 14.21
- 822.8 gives 13.45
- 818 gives 10.82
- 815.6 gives 12.49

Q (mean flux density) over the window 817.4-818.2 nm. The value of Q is 12.7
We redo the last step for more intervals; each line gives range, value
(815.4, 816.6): 12.9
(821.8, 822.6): 12.3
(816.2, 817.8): 13.9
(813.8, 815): 12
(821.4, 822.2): 12.3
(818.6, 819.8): 13.3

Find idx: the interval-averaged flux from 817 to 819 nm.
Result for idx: 13.5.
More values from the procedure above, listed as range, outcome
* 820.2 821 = 10.9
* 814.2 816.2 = 12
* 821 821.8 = 13.8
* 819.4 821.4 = 12.5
